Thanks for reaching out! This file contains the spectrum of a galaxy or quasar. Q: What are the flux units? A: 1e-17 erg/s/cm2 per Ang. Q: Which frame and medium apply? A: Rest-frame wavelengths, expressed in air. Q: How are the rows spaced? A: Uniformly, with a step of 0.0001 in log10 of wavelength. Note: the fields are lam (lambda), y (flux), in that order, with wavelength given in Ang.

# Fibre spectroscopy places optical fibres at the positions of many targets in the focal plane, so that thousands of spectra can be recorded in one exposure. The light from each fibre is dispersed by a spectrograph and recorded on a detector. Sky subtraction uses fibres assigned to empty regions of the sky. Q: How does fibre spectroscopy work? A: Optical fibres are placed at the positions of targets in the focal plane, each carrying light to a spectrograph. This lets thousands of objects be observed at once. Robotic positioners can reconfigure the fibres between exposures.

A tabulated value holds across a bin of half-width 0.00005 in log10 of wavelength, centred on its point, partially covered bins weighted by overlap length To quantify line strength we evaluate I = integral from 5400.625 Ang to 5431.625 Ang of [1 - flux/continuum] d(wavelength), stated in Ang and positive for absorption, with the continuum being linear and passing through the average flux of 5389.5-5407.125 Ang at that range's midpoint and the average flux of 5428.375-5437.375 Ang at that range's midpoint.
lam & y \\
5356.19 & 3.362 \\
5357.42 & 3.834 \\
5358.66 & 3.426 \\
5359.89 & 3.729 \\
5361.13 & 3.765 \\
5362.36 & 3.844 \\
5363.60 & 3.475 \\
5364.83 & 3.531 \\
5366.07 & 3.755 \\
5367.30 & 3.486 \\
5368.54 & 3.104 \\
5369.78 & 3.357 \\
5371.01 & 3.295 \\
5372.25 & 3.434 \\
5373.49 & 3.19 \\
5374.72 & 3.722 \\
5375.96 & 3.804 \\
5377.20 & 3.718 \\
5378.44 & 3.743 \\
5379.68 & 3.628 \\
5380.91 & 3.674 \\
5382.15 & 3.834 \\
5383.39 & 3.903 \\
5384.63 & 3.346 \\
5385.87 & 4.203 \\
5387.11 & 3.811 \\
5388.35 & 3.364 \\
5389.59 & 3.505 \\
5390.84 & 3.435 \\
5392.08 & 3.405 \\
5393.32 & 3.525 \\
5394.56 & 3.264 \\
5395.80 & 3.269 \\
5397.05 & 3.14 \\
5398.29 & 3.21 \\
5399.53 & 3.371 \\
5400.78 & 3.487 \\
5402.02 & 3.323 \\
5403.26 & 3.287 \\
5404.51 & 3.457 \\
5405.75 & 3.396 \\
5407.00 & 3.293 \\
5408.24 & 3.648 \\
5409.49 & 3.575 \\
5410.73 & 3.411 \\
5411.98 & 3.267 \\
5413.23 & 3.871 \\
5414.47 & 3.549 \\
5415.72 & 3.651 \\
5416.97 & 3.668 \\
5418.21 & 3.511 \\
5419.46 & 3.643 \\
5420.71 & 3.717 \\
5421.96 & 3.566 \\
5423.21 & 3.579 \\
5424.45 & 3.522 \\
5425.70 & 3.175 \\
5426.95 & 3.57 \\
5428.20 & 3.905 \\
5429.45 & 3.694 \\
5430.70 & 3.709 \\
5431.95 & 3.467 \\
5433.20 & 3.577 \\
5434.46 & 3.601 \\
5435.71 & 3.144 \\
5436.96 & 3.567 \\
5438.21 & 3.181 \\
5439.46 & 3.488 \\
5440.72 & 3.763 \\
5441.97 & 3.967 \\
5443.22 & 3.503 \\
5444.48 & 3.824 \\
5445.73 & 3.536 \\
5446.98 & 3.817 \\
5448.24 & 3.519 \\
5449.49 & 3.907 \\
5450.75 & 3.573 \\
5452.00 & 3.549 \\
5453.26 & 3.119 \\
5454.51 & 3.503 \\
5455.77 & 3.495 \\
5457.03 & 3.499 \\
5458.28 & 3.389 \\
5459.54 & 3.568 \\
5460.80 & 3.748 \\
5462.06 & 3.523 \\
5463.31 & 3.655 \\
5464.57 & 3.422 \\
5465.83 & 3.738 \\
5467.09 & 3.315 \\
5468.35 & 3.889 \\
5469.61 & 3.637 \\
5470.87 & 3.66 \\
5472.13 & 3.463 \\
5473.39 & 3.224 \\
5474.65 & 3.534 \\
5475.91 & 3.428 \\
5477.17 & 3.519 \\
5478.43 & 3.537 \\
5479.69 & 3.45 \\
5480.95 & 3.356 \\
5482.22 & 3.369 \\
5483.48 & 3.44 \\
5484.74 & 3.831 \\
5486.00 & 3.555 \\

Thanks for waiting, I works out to -0.7 Ang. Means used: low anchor 3.35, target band 3.54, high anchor 3.55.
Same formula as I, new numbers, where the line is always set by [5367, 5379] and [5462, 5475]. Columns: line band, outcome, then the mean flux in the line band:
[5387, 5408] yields 0.73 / 3.38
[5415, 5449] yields -0.61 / 3.59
